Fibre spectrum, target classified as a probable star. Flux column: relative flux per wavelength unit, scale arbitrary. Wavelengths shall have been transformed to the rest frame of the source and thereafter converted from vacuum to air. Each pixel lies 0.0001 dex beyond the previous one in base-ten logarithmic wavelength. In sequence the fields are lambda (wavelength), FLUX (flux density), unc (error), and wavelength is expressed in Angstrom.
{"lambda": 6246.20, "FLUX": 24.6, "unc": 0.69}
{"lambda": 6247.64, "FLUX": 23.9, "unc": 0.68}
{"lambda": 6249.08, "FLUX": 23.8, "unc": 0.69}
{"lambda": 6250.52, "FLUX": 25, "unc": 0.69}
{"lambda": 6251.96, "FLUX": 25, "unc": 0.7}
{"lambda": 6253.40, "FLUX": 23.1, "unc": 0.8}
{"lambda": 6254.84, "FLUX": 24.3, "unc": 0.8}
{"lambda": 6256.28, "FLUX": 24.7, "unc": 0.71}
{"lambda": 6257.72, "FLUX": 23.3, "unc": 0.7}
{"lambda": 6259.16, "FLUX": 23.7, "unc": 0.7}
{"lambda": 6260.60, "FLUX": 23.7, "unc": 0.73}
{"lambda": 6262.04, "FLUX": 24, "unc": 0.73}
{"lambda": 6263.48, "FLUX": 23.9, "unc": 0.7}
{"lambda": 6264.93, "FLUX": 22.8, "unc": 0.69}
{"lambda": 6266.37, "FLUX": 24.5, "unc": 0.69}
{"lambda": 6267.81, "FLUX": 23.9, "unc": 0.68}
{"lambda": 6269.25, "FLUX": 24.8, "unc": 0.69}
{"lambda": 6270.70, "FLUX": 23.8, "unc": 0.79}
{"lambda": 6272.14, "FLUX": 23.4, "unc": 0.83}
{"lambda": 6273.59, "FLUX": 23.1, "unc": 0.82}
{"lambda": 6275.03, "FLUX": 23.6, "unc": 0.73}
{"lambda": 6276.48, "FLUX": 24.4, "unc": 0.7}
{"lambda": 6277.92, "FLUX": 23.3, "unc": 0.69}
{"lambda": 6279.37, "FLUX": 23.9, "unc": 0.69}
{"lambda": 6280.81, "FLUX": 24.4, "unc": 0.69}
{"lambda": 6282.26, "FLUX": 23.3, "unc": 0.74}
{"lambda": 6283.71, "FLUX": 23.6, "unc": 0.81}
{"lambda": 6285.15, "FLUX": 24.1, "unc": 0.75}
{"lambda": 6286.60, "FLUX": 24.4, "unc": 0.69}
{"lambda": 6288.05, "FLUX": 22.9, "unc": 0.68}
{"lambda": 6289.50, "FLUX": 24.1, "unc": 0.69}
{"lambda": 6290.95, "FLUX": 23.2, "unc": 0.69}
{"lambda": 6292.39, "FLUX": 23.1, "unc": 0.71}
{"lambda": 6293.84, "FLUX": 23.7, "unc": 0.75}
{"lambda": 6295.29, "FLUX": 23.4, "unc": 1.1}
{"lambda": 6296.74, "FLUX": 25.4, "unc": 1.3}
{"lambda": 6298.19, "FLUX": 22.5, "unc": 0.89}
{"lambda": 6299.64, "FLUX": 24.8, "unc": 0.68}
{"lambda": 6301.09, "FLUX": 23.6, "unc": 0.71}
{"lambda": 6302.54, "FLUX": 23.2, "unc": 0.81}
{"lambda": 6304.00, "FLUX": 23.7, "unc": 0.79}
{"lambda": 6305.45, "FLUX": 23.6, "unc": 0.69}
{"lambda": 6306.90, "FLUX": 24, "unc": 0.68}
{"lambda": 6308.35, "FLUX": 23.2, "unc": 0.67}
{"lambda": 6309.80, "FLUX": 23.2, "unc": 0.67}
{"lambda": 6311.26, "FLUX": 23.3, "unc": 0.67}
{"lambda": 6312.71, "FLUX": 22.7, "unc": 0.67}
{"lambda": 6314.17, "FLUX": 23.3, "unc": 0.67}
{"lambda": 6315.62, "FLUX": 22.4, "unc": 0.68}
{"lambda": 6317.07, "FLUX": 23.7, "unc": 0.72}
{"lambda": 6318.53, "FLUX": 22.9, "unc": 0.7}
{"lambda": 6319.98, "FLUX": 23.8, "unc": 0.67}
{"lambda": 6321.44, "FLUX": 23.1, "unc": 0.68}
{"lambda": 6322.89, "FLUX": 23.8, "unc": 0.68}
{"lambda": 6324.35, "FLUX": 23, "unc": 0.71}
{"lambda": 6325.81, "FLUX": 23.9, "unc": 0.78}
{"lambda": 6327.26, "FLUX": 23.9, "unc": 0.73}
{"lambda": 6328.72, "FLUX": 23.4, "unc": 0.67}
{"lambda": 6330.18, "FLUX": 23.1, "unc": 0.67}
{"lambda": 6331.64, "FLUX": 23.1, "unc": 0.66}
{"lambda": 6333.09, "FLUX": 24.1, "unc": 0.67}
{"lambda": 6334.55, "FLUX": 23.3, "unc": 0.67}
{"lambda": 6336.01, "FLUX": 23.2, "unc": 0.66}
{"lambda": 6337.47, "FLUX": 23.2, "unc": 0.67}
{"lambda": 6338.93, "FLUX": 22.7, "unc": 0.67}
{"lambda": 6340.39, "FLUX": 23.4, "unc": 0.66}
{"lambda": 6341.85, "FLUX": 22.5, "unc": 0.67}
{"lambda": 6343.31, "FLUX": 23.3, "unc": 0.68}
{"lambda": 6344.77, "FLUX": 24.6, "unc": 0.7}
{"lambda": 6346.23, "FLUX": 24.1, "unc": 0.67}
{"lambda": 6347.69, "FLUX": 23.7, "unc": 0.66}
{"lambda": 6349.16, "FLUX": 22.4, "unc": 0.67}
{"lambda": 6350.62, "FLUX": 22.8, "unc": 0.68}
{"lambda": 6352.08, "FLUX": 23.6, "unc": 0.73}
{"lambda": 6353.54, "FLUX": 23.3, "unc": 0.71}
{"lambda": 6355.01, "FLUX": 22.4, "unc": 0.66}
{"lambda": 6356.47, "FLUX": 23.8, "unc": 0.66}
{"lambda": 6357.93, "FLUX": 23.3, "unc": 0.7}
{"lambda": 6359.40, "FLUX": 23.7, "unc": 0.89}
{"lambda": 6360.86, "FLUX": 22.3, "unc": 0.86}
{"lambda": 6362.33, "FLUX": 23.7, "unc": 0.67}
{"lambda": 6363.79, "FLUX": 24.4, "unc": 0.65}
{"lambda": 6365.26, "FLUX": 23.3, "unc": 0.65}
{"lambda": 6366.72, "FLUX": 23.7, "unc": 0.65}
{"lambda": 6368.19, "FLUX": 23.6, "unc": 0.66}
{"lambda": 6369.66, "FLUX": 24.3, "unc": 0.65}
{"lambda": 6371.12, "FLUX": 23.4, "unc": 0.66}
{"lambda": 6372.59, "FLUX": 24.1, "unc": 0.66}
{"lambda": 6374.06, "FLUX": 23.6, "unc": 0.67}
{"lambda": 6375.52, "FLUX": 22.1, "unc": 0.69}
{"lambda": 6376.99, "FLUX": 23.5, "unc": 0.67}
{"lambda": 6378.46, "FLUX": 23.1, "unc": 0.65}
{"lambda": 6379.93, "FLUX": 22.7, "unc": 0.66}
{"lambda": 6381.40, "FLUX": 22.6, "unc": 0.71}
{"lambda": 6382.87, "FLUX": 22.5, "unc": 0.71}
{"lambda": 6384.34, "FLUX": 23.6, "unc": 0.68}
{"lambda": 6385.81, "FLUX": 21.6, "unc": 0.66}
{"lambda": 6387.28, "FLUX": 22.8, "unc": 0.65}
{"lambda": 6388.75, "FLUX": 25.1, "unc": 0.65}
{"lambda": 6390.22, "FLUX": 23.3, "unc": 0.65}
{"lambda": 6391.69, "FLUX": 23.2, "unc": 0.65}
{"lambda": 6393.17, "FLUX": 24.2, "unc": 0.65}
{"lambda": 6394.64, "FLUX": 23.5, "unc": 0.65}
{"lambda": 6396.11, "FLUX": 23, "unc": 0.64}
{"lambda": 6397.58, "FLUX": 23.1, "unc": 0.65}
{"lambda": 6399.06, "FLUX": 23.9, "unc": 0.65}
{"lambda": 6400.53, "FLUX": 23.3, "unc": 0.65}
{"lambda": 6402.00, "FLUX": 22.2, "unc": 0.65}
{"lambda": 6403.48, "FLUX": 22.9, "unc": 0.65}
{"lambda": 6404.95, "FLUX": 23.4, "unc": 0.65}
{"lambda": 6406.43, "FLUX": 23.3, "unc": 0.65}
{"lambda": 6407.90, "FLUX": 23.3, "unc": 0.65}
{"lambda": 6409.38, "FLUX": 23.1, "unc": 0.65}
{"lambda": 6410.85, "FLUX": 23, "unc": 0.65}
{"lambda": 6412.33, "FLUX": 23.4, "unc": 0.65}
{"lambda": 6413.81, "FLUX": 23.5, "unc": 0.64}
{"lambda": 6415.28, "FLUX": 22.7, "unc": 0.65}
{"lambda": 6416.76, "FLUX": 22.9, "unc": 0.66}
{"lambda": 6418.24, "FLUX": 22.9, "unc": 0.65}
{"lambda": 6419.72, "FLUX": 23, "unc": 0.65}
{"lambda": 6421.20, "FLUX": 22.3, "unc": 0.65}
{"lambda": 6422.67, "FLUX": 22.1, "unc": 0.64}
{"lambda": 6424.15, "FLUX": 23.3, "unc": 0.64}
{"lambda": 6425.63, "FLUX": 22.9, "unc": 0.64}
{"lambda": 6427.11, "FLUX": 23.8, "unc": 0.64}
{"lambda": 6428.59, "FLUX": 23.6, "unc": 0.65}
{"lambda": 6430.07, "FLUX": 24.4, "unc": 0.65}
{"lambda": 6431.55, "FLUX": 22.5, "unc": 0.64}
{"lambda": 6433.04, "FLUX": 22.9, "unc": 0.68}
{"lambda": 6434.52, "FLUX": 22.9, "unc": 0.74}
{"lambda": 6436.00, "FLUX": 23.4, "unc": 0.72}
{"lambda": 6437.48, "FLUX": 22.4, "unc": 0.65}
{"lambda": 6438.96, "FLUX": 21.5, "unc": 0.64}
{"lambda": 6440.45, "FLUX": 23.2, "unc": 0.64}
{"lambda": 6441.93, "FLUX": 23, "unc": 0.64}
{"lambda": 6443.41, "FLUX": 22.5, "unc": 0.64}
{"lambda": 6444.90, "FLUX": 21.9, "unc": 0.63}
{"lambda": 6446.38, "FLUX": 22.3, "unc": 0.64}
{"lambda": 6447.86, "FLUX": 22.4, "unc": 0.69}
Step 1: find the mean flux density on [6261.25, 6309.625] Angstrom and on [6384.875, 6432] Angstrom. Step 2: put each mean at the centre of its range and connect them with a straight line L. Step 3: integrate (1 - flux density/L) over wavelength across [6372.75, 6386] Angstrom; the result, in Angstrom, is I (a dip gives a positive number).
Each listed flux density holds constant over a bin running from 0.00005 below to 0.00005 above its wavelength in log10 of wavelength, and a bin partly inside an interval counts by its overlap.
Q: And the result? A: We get 0.23 Angstrom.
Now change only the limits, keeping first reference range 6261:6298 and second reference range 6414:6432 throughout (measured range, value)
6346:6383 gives 0.07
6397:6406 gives 0.01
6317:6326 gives 0.06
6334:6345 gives 0.13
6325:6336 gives 0.00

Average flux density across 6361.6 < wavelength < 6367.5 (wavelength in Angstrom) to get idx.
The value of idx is 23.8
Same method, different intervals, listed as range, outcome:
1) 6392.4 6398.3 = 23.4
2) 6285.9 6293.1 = 23.5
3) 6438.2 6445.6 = 22.4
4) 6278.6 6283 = 23.8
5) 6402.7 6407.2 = 23.2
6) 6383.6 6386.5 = 22.6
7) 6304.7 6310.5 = 23.5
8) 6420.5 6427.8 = 22.9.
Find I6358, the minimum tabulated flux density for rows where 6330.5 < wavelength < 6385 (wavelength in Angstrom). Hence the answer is 22.1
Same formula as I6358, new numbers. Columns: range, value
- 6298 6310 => 22.5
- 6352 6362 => 22.3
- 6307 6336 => 22.4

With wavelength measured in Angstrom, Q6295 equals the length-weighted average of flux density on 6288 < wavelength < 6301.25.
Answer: 23.7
